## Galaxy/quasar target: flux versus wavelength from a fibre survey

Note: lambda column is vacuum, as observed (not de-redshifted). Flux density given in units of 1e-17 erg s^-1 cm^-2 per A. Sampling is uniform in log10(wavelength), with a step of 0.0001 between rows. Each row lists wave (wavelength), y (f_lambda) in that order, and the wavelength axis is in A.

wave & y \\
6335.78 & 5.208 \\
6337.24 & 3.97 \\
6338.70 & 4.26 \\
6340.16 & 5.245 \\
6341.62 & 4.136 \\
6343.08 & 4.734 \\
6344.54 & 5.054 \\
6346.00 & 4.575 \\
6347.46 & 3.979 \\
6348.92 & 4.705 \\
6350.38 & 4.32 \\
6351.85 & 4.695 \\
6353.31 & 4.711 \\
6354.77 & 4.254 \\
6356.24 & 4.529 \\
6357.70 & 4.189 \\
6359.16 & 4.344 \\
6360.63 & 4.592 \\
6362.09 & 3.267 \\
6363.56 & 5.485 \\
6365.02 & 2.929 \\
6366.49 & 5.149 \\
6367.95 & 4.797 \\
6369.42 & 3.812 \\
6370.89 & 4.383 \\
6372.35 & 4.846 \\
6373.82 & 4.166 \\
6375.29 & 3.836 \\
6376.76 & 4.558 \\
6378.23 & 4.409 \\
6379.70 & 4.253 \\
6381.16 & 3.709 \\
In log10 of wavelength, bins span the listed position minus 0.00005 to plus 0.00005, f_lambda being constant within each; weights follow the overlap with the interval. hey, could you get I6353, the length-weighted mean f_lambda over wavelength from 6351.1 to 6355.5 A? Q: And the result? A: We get 4.55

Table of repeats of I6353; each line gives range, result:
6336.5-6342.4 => 4.41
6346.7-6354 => 4.48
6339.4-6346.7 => 4.75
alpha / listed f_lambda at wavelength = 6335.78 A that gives 5.208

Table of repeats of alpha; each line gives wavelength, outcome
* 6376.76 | 4.558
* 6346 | 4.575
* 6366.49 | 5.149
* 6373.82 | 4.166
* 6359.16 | 4.344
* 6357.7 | 4.189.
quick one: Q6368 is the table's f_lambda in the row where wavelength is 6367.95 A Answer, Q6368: 4.797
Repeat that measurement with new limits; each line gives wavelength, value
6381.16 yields 3.709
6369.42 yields 3.812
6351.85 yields 4.695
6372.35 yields 4.846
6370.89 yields 4.383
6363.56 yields 5.485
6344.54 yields 5.054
